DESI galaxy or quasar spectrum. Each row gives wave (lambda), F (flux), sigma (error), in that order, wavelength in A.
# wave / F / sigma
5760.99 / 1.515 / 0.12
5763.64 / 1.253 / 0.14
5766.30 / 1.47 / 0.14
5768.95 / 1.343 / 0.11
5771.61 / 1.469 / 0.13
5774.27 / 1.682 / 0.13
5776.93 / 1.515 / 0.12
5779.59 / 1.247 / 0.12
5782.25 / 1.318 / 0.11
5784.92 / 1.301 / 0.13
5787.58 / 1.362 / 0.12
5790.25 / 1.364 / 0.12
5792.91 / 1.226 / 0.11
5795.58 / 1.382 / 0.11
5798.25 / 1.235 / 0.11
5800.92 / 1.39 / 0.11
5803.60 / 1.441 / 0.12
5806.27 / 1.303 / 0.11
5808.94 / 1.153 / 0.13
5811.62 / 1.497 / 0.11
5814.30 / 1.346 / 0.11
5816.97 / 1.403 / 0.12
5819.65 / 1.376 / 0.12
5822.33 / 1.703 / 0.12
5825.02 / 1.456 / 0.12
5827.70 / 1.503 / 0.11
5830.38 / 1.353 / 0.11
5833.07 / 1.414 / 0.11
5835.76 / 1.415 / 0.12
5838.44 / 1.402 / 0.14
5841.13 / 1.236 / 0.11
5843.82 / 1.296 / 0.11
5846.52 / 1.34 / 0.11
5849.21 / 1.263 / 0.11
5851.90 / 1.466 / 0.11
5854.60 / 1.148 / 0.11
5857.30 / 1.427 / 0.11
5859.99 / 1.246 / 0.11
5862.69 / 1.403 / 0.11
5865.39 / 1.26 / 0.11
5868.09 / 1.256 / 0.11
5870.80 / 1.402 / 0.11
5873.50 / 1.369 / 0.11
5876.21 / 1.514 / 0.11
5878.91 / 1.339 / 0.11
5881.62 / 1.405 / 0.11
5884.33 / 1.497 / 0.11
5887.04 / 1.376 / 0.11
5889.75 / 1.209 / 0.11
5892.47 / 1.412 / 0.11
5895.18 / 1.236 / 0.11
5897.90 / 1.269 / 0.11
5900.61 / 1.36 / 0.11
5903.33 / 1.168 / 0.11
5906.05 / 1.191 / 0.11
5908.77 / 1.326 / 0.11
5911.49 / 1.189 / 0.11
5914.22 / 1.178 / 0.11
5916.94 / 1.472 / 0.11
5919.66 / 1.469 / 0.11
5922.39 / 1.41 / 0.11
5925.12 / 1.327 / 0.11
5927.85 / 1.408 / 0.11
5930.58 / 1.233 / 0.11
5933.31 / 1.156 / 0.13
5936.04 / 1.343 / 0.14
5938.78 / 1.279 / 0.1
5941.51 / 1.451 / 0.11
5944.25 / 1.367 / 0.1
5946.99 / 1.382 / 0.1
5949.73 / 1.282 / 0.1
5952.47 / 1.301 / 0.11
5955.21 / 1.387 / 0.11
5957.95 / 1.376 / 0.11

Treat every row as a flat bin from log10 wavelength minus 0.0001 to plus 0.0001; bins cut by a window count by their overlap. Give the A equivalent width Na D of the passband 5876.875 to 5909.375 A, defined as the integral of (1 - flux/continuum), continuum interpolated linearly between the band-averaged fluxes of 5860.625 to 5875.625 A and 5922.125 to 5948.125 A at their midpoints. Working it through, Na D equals 0.5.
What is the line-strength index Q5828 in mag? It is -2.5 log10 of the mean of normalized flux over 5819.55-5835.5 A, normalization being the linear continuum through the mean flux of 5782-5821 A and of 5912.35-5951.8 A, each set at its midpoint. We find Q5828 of -0.10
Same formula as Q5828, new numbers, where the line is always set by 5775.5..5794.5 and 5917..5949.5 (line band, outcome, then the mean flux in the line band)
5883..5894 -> -0.02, 1.37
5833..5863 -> 0.01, 1.33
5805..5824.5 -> -0.05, 1.4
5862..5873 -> 0.01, 1.33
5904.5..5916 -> 0.10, 1.23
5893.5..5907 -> 0.08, 1.25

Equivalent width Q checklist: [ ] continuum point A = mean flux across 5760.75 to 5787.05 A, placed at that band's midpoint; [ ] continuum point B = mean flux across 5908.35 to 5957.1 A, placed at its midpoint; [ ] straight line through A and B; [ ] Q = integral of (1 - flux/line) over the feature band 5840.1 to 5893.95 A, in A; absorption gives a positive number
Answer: 0.7 A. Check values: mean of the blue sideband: 1.41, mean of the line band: 1.34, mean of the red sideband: 1.33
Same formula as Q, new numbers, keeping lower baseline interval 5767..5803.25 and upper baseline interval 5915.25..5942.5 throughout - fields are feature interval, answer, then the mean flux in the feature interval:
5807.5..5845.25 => -0.8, 1.4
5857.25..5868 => 0.4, 1.31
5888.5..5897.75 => 0.5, 1.28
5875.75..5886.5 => -0.5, 1.43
